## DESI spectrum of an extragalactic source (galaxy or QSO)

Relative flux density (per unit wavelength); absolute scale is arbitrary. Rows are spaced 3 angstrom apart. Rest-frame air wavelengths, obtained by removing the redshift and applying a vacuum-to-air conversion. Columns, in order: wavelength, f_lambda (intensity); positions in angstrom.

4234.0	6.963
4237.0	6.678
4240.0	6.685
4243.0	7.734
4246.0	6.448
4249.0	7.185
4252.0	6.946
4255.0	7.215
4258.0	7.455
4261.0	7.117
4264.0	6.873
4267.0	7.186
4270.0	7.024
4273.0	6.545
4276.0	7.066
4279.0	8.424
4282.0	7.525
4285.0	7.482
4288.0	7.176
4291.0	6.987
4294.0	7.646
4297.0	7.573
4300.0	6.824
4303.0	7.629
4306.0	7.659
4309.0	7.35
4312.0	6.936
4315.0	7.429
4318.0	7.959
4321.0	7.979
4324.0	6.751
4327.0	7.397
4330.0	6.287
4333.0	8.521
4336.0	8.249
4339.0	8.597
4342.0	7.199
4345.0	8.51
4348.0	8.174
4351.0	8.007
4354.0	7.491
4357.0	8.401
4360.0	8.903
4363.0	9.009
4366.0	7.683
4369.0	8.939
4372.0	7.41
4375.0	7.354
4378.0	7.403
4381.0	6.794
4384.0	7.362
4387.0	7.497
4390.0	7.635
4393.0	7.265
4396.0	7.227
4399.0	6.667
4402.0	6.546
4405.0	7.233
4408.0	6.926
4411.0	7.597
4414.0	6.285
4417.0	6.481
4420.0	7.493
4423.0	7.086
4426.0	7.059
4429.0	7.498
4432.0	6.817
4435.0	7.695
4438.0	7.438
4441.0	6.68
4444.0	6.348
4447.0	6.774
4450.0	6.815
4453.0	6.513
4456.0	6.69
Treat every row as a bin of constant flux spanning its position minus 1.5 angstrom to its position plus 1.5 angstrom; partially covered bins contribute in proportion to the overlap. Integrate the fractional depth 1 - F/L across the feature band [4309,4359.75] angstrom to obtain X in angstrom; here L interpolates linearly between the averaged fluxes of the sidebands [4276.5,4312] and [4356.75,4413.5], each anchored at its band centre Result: -1.9 angstrom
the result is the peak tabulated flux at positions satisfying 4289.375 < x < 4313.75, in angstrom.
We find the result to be 7.659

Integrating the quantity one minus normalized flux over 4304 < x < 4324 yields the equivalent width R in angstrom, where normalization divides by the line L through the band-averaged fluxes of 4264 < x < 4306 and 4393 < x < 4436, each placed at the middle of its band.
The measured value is -0.7 angstrom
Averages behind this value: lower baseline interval 7.31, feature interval 7.49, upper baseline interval 7.04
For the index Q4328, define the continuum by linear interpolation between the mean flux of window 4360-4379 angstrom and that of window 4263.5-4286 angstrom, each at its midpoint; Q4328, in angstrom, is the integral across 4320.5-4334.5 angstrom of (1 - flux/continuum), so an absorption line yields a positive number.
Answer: 0.66 angstrom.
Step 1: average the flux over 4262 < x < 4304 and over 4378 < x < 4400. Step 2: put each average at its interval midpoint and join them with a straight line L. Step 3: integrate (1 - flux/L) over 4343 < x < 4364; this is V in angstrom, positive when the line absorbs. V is -3.1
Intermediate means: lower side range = 7.28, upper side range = 7.23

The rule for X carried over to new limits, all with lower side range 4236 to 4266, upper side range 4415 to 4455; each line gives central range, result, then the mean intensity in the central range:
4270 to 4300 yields -1.3 angstrom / 7.33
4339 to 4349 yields -1.5 angstrom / 8.05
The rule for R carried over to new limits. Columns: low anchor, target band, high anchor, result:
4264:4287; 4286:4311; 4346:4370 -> 0.7 angstrom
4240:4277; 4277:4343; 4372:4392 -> -3.2 angstrom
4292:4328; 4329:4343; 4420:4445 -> -0.9 angstrom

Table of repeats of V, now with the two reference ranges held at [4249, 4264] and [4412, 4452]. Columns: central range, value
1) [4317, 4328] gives -0.66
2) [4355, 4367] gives -2.48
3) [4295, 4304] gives -0.30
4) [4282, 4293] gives -0.24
